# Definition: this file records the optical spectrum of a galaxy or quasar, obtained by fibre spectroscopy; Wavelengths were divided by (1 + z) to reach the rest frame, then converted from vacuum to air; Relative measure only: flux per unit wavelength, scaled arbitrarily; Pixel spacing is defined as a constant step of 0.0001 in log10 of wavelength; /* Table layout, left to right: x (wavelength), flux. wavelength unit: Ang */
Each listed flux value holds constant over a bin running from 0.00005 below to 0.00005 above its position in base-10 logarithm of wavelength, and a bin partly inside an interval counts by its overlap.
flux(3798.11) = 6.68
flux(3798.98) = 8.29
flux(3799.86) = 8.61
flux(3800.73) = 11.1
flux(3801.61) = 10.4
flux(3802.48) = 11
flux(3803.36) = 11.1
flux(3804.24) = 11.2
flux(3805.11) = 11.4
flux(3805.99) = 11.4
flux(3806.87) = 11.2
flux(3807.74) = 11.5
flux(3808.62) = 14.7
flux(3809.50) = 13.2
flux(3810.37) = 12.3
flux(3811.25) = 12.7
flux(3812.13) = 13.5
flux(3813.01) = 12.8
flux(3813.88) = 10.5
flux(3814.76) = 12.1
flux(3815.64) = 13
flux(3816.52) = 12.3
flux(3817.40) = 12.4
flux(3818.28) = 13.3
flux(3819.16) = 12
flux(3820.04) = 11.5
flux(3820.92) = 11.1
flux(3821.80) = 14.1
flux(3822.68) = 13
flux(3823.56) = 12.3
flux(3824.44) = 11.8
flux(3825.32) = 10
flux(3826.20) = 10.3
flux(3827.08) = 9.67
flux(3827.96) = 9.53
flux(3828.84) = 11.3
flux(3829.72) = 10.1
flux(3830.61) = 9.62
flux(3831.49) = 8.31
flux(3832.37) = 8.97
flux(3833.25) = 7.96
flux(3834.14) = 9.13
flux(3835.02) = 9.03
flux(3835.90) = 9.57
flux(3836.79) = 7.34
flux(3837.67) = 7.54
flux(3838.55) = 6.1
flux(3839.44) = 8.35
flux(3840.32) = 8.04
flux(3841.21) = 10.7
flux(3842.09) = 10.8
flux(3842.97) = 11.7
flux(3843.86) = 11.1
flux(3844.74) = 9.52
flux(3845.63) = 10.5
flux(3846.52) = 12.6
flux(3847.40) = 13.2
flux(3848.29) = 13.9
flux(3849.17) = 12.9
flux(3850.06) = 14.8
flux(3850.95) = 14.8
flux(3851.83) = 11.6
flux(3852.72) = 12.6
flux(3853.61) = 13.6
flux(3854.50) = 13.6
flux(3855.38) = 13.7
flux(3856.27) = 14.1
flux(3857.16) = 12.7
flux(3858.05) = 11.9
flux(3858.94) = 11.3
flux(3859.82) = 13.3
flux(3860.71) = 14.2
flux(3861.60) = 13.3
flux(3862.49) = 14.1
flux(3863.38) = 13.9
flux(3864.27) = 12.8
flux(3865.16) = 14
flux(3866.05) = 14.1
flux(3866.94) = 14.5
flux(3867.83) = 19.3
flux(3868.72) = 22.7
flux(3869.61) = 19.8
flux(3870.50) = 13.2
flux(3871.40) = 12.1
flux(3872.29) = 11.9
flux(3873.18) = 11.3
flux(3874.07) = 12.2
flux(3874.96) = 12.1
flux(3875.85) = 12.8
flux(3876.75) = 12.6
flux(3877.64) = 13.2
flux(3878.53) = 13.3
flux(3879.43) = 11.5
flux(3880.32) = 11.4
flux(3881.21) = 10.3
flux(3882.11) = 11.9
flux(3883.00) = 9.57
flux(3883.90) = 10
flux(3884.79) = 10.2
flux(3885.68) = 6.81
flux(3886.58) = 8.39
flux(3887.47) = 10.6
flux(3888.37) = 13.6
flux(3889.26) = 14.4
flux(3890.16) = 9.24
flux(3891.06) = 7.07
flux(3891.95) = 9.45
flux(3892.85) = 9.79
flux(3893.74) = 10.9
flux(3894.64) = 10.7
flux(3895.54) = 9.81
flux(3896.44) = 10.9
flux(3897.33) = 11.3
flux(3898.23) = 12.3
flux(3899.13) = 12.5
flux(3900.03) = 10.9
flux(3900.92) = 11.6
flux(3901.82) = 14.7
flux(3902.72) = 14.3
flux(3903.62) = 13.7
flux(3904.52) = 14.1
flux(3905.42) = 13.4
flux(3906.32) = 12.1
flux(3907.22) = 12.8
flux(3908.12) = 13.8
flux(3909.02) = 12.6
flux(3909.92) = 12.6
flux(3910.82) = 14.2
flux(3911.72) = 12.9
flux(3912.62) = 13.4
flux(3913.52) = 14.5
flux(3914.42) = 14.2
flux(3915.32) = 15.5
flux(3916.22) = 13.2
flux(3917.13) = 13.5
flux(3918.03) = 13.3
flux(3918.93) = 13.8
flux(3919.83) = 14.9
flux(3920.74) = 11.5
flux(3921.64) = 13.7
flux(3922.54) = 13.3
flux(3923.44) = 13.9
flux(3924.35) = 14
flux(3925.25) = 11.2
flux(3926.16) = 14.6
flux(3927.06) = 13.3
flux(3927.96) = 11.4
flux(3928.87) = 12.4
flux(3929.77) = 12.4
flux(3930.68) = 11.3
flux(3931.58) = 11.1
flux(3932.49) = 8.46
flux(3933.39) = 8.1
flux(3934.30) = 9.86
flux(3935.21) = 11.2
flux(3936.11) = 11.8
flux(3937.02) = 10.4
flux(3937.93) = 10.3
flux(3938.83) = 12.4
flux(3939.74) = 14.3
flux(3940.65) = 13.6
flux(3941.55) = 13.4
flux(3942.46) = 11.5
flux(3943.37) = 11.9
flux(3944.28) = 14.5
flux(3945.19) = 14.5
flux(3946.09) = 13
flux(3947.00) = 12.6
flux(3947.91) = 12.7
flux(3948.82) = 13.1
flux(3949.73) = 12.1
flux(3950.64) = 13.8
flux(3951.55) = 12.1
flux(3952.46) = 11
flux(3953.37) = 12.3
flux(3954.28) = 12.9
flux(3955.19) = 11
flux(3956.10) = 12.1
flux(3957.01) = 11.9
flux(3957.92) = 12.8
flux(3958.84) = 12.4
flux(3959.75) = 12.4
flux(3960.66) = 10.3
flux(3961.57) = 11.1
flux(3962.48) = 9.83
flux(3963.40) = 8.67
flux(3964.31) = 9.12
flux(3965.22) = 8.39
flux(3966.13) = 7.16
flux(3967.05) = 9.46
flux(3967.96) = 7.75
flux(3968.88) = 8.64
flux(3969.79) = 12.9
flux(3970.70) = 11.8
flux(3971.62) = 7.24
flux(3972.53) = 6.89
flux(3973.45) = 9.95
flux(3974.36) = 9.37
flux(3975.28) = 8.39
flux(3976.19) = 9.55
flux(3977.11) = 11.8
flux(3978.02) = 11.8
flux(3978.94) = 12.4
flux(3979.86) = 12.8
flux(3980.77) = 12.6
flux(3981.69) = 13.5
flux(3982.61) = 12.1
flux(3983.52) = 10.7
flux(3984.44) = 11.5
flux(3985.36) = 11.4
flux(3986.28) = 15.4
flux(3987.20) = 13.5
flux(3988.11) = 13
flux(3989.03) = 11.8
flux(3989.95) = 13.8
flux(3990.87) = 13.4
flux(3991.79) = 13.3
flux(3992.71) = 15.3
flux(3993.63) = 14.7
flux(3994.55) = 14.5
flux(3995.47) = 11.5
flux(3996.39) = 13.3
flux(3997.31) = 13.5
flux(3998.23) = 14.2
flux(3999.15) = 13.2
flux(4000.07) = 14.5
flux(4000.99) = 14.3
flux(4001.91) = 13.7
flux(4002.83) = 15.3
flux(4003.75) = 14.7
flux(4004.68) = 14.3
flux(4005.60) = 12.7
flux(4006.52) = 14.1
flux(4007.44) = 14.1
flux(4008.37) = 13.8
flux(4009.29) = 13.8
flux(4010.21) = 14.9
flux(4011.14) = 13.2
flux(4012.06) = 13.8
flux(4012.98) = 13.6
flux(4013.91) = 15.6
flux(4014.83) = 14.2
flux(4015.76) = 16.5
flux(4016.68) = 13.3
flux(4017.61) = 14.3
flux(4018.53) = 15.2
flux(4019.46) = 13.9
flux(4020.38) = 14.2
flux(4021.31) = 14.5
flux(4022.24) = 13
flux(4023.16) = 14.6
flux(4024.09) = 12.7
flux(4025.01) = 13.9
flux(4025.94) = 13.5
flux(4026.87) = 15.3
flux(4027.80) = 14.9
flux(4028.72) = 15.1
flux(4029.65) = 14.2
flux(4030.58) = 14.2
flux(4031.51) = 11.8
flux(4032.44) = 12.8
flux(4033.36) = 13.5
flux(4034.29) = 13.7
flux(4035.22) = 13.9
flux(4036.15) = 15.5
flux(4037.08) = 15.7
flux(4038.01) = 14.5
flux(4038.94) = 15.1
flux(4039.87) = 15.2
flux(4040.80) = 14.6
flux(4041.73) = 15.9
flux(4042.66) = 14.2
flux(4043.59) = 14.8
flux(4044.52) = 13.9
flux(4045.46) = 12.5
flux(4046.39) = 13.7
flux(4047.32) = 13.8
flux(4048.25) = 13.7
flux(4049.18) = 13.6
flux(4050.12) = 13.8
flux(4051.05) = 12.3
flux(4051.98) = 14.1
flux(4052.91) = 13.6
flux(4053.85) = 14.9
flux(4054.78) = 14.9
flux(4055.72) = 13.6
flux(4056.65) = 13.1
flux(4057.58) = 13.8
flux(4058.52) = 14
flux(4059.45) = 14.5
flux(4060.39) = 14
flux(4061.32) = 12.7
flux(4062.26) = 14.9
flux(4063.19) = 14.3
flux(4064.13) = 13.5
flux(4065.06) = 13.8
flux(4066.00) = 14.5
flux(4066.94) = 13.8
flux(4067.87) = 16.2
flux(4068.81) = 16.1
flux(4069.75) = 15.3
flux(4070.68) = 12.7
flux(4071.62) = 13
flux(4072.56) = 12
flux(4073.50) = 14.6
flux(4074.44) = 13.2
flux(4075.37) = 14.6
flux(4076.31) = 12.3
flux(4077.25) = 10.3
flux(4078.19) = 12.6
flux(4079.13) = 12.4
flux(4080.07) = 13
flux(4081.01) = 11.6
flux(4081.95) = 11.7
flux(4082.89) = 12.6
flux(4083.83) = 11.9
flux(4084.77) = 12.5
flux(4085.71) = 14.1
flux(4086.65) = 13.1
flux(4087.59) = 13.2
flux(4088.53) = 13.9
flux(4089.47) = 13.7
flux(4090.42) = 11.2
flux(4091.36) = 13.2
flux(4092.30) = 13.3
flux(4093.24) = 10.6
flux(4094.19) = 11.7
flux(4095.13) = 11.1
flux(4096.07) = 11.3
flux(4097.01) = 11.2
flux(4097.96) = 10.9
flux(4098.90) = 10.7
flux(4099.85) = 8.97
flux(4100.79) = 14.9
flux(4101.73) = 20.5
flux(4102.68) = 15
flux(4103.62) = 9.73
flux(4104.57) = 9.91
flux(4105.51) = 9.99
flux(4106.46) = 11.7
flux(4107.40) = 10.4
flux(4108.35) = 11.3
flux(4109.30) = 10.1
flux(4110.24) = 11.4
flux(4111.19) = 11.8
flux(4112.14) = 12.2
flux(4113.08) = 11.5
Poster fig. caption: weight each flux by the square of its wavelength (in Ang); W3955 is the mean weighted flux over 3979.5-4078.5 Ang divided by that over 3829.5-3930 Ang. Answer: 1.22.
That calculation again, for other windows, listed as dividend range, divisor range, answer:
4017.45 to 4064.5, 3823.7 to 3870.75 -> 1.30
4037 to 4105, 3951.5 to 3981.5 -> 1.33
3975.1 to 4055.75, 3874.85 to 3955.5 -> 1.19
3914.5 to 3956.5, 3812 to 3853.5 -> 1.19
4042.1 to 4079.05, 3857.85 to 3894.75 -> 1.22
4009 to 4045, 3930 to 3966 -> 1.28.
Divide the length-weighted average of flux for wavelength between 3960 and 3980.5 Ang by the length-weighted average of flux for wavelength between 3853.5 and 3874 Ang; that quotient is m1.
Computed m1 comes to 0.70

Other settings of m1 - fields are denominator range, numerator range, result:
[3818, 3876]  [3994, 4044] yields 1.18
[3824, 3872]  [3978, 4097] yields 1.14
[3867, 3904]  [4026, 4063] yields 1.17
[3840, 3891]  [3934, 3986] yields 0.90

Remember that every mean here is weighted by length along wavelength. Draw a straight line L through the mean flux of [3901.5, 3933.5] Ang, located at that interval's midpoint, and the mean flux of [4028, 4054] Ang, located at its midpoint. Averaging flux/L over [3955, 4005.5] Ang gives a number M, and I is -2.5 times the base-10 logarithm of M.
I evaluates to 0.15 mag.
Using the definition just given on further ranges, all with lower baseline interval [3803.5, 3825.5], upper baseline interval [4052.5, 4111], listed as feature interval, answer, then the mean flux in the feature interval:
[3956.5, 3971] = 0.220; 10.3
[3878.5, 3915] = 0.061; 11.7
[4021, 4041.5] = -0.117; 14.2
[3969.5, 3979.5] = 0.234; 10.2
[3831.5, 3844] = 0.343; 8.95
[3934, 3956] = 0.016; 12.4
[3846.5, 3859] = -0.078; 13.2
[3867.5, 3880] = -0.140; 14.1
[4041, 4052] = -0.087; 13.9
